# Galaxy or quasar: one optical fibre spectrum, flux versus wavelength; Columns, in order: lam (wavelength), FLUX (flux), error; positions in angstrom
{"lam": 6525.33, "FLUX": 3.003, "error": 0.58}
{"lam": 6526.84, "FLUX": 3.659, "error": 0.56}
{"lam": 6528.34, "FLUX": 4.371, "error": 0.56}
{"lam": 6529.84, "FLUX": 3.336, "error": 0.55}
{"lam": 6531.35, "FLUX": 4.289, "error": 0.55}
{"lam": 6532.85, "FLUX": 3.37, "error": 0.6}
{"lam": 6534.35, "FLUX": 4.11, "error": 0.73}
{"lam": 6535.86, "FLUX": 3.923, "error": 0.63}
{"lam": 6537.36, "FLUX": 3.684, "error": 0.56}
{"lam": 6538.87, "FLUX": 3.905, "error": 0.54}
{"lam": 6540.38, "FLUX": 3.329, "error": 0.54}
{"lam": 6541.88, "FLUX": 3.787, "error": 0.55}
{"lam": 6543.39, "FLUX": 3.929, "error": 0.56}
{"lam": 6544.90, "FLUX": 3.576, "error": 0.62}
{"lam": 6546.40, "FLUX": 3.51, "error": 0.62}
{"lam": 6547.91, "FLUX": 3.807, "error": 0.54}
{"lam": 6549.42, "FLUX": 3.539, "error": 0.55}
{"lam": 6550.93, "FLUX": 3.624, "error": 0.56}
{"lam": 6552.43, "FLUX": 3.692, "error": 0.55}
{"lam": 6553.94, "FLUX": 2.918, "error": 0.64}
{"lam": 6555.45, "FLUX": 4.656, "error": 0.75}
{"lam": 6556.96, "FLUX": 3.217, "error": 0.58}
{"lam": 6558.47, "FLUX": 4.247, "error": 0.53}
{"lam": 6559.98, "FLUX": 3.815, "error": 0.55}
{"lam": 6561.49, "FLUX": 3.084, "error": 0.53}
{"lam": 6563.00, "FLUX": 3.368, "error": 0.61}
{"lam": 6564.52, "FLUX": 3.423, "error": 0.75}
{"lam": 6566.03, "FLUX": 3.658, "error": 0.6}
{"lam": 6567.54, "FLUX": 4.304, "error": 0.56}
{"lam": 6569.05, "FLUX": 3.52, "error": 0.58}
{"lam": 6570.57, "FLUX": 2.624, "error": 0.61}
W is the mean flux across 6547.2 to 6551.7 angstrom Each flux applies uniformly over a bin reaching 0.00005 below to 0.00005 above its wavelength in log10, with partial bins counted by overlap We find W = 3.66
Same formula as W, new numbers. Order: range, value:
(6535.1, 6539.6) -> 3.83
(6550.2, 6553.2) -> 3.66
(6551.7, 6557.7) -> 3.62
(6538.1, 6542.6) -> 3.67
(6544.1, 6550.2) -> 3.61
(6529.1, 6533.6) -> 3.67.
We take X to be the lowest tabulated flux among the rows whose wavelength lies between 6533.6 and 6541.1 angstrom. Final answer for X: 3.329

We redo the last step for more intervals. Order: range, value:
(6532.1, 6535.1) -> 3.37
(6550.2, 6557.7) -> 2.918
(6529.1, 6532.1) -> 3.336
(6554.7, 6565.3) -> 3.084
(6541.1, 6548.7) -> 3.51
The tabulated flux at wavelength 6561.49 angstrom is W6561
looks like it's 3.084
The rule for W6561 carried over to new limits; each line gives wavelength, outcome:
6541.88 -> 3.787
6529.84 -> 3.336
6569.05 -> 3.52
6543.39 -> 3.929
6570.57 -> 2.624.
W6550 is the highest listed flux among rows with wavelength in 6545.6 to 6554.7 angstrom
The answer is 3.807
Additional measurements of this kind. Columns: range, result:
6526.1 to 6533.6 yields 4.371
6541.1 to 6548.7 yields 3.929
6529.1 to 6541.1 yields 4.289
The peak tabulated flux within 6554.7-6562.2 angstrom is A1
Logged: 4.656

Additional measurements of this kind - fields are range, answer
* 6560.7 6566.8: 3.658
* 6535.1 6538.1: 3.923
